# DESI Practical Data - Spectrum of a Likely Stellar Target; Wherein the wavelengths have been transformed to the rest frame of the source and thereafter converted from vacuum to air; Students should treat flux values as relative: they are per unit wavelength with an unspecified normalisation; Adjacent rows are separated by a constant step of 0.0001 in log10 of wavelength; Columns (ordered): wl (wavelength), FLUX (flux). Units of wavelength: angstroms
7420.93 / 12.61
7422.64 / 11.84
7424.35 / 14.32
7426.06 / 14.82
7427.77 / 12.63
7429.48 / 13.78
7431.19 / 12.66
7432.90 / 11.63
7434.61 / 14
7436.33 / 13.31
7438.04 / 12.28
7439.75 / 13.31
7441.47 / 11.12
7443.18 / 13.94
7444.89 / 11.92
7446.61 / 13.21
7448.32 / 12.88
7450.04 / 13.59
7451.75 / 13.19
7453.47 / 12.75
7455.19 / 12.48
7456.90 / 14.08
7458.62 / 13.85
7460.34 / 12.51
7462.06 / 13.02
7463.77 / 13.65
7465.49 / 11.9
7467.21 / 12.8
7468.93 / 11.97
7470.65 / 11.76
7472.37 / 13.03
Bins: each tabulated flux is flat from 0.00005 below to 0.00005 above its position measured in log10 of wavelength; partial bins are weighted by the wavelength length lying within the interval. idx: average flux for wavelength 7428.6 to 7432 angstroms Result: 13.2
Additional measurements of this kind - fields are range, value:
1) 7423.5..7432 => 13.6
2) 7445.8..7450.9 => 13.2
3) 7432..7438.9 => 12.8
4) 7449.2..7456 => 13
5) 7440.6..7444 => 12.5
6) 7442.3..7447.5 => 13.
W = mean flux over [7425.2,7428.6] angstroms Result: 13.7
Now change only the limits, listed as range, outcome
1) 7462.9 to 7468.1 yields 12.8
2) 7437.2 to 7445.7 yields 12.5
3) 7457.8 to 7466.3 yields 13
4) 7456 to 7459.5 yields 13.9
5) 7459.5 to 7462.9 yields 12.8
